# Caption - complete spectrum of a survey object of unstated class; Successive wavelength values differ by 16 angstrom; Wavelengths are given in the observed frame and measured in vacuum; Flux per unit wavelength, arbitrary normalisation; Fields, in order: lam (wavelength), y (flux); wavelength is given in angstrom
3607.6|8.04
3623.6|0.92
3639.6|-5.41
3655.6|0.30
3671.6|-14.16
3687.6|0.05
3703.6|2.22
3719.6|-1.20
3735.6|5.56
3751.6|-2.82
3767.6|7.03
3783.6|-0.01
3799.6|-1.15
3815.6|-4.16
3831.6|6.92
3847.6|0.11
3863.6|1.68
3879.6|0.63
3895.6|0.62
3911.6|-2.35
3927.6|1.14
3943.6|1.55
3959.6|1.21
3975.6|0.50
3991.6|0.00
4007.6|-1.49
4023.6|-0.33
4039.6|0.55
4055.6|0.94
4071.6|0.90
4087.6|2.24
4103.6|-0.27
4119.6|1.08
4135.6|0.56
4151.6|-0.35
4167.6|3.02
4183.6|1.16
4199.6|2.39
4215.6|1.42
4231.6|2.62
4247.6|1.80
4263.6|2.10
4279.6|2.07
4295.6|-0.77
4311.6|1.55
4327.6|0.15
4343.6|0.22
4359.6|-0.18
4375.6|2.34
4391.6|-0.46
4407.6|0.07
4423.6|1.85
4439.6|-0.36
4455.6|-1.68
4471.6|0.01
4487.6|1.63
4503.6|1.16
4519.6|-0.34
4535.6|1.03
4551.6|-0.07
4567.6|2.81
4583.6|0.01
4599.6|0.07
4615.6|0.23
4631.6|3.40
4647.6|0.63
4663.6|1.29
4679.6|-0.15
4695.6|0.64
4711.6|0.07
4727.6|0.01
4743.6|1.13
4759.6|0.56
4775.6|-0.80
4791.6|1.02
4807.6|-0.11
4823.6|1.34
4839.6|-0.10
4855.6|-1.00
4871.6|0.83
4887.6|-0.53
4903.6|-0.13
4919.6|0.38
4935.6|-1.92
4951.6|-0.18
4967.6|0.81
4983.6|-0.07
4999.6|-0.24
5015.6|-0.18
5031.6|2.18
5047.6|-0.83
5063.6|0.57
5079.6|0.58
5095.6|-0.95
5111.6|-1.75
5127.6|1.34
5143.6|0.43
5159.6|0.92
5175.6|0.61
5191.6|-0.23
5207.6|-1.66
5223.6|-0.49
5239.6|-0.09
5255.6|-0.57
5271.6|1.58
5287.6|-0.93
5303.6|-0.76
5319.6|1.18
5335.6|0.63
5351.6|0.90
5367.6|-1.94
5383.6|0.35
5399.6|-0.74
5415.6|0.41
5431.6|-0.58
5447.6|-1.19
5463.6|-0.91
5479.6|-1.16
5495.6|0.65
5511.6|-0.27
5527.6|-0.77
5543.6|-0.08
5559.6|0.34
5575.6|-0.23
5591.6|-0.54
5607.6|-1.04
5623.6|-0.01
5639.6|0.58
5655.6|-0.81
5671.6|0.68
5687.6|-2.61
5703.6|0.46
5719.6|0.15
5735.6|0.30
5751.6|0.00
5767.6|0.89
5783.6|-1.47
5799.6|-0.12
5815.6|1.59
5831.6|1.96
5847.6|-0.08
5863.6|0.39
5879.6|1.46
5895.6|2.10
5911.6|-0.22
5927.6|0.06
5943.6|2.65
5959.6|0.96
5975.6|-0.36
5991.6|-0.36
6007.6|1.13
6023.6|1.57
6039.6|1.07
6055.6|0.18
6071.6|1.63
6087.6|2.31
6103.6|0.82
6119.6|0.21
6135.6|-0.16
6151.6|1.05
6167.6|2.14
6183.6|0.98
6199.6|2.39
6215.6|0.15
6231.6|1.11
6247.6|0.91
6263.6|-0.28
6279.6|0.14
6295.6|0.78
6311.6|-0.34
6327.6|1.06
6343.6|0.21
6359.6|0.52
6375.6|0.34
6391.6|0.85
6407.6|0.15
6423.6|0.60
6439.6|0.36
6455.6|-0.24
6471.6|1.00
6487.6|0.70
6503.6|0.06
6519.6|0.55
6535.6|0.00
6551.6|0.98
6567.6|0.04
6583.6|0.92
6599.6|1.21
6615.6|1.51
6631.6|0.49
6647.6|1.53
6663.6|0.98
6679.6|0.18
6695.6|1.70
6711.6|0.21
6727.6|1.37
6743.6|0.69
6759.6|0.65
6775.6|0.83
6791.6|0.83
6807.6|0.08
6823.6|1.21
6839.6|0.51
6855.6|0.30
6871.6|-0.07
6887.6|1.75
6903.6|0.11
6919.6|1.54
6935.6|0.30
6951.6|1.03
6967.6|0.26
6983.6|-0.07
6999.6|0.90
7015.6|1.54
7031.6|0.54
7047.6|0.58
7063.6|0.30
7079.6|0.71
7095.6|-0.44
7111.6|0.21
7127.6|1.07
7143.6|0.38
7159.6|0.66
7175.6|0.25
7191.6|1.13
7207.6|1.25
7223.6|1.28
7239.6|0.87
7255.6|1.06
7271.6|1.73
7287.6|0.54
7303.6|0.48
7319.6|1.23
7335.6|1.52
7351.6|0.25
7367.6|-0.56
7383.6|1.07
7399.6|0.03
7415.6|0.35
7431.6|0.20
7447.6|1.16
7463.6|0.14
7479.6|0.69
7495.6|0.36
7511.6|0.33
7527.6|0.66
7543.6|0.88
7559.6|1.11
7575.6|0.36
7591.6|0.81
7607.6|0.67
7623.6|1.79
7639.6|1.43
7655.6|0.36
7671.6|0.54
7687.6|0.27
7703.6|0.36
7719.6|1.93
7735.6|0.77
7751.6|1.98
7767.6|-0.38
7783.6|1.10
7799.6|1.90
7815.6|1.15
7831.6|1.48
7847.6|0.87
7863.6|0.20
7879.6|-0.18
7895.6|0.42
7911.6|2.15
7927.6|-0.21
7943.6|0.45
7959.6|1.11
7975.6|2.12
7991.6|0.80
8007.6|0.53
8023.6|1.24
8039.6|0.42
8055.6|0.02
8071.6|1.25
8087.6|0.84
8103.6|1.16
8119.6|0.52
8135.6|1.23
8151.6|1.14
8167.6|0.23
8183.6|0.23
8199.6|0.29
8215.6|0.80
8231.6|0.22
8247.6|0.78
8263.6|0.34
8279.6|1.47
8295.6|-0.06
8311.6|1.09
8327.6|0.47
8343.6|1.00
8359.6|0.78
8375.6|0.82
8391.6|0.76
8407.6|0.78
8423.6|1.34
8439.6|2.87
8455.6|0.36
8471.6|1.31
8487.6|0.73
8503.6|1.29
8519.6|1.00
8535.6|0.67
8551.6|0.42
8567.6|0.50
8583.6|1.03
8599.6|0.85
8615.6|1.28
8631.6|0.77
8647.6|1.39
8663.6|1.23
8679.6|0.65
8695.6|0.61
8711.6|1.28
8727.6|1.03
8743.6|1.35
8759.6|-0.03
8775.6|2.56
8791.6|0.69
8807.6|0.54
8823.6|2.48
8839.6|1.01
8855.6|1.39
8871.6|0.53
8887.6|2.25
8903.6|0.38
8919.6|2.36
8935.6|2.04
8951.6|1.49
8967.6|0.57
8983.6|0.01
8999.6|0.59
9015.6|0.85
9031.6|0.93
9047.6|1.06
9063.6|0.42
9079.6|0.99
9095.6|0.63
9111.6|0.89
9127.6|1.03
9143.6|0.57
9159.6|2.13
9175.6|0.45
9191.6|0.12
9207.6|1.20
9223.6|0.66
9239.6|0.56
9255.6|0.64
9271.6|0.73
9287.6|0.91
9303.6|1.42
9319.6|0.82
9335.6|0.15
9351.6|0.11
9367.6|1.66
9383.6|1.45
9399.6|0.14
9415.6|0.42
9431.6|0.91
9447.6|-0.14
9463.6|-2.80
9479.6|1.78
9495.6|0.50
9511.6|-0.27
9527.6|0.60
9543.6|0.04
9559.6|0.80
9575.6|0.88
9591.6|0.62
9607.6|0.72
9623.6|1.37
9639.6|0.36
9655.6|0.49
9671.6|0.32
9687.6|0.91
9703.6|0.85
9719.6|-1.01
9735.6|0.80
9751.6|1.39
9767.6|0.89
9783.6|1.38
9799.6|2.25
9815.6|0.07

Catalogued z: 0.594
